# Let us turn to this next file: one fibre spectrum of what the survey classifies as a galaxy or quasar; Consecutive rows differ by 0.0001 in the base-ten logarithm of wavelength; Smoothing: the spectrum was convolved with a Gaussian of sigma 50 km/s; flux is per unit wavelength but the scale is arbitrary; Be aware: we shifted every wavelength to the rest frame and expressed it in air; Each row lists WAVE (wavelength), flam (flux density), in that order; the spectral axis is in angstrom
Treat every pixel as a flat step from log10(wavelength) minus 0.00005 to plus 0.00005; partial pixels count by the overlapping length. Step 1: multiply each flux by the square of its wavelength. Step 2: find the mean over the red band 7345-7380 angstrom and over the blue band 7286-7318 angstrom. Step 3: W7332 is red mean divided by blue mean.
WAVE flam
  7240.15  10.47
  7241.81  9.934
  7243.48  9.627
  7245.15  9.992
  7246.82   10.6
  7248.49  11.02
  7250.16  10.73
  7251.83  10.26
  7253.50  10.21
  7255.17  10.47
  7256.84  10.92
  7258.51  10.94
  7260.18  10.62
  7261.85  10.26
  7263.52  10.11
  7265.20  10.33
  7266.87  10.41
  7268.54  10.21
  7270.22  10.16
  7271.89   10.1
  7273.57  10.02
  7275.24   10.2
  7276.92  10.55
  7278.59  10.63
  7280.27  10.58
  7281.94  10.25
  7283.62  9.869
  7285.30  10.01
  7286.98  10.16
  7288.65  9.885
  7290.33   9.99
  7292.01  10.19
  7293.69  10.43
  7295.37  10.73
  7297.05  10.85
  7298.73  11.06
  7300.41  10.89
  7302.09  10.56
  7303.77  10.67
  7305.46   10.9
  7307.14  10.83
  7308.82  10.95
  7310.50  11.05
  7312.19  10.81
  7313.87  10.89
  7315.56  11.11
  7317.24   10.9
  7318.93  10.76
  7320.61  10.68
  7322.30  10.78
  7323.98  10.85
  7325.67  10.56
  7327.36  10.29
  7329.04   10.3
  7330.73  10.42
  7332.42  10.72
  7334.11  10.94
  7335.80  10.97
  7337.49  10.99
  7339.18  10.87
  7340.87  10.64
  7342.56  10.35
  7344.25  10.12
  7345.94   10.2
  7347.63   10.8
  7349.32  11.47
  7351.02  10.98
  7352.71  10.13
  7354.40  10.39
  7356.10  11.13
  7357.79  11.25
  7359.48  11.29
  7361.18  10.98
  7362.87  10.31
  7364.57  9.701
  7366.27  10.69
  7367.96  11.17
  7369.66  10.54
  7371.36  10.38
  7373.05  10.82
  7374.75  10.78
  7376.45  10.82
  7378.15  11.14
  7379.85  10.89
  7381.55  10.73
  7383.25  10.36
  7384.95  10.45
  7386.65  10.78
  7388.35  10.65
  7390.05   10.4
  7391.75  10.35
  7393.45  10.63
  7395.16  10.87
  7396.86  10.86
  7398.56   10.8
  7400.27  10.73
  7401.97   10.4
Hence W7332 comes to 1.0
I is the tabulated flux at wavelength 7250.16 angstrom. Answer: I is 10.73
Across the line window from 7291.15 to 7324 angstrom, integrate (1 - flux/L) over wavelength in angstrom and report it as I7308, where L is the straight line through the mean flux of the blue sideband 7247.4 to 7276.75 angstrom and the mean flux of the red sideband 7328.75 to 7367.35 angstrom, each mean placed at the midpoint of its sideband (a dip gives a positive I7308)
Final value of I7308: -0.7 angstrom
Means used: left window 10.4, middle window 10.8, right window 10.7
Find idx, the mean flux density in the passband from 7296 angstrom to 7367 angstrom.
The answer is 10.7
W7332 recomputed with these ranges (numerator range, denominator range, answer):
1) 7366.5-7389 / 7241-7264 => 1.07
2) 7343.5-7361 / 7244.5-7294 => 1.07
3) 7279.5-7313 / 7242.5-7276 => 1.03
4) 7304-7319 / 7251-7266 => 1.06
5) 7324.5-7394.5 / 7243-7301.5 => 1.05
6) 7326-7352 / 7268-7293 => 1.06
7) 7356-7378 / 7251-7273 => 1.07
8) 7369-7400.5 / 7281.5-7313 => 1.04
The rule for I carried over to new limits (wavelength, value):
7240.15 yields 10.47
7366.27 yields 10.69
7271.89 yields 10.1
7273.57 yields 10.02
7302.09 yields 10.56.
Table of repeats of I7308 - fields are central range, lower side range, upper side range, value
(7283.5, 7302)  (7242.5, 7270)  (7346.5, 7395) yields 0.2 angstrom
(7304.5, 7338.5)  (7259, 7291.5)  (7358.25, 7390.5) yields -1.1 angstrom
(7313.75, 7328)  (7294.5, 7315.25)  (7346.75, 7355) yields 0.1 angstrom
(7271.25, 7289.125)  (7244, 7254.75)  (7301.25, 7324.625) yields 0.7 angstrom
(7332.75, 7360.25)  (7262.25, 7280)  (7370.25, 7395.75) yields -0.6 angstrom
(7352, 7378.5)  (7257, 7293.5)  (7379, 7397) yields -0.4 angstrom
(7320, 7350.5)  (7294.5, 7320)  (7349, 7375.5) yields 0.4 angstrom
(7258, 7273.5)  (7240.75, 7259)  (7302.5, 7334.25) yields 0.3 angstrom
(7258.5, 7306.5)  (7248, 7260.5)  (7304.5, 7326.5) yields 1.5 angstrom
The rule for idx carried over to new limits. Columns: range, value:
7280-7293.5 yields 10.1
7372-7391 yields 10.7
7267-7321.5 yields 10.5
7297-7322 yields 10.9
